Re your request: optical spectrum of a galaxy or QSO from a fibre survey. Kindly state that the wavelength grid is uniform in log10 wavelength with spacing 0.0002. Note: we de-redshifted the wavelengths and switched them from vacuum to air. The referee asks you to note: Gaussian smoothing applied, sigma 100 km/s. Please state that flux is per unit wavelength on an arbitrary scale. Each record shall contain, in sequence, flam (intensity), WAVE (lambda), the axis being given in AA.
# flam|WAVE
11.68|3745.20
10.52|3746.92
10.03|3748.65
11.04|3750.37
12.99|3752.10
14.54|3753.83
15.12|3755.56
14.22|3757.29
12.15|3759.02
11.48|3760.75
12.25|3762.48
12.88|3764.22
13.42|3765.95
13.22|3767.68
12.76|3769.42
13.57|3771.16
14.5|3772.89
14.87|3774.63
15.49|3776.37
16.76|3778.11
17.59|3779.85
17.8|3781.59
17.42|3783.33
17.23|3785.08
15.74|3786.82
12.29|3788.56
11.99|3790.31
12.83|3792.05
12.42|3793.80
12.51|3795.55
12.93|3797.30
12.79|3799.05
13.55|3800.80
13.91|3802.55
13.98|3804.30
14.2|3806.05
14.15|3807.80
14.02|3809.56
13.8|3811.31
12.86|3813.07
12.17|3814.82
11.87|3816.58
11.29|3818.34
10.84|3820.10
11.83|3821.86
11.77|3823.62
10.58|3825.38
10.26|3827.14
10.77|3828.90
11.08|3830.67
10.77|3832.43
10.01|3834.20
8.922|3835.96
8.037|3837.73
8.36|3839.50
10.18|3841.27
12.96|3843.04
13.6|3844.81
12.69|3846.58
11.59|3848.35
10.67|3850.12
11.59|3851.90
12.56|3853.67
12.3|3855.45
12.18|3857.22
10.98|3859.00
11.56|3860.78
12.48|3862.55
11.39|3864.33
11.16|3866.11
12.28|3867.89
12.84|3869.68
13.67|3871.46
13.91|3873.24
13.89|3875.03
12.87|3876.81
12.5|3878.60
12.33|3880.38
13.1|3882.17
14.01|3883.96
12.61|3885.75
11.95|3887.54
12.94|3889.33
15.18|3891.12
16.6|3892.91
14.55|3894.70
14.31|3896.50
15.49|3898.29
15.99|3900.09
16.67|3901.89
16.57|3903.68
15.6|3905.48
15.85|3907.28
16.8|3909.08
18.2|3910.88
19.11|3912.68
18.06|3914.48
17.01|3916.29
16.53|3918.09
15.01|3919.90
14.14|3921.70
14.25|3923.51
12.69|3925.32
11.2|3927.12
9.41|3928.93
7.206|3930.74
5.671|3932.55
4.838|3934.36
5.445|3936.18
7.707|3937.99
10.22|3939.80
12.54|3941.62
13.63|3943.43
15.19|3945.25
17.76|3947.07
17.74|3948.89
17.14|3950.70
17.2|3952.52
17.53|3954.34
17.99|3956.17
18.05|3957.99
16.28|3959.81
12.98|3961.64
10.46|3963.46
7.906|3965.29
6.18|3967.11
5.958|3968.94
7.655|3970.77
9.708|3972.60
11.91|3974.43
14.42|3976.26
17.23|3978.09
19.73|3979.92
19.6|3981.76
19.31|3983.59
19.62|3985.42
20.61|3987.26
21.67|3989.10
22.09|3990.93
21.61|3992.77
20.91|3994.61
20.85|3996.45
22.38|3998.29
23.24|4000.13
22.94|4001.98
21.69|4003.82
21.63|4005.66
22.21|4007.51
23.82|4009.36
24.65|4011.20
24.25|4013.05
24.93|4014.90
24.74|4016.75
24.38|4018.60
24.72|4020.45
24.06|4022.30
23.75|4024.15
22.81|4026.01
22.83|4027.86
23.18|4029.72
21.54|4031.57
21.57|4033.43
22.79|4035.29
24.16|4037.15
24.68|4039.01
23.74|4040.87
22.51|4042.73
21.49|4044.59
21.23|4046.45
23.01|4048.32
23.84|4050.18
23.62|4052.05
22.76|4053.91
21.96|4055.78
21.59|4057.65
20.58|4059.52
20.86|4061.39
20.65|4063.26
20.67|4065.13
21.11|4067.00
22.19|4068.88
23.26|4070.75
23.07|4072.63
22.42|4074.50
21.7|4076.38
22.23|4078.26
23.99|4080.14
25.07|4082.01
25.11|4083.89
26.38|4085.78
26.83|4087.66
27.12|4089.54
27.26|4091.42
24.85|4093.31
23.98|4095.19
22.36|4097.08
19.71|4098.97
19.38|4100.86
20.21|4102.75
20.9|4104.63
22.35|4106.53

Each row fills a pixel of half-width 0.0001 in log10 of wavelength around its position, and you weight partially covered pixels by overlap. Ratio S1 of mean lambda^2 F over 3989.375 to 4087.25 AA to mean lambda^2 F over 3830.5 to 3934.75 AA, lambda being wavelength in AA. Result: 1.91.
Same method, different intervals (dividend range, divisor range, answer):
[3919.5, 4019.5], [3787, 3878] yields 1.45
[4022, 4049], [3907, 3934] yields 1.75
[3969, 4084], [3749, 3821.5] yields 1.79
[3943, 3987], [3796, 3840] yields 1.35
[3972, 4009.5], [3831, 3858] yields 1.93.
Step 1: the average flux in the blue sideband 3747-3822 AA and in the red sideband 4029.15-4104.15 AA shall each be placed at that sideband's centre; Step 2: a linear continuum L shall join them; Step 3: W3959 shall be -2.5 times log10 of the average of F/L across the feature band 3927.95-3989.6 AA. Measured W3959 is 0.403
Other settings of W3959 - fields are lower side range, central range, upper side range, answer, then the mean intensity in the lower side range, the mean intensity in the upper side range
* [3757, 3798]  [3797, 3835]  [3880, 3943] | 0.14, 14.1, 13.4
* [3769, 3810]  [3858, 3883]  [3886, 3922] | 0.23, 14.4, 15.8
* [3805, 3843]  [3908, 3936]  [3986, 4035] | 0.29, 11.4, 22.8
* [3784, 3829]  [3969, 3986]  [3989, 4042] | 0.39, 12.8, 23.1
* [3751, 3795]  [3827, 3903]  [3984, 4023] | 0.38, 14.2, 22.7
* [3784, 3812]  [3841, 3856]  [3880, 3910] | 0.18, 13.7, 14.8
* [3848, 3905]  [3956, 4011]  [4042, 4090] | 0.08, 13.2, 22.9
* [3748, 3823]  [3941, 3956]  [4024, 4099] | 0.18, 13.6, 23.1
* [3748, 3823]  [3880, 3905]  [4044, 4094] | 0.18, 13.6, 23.1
